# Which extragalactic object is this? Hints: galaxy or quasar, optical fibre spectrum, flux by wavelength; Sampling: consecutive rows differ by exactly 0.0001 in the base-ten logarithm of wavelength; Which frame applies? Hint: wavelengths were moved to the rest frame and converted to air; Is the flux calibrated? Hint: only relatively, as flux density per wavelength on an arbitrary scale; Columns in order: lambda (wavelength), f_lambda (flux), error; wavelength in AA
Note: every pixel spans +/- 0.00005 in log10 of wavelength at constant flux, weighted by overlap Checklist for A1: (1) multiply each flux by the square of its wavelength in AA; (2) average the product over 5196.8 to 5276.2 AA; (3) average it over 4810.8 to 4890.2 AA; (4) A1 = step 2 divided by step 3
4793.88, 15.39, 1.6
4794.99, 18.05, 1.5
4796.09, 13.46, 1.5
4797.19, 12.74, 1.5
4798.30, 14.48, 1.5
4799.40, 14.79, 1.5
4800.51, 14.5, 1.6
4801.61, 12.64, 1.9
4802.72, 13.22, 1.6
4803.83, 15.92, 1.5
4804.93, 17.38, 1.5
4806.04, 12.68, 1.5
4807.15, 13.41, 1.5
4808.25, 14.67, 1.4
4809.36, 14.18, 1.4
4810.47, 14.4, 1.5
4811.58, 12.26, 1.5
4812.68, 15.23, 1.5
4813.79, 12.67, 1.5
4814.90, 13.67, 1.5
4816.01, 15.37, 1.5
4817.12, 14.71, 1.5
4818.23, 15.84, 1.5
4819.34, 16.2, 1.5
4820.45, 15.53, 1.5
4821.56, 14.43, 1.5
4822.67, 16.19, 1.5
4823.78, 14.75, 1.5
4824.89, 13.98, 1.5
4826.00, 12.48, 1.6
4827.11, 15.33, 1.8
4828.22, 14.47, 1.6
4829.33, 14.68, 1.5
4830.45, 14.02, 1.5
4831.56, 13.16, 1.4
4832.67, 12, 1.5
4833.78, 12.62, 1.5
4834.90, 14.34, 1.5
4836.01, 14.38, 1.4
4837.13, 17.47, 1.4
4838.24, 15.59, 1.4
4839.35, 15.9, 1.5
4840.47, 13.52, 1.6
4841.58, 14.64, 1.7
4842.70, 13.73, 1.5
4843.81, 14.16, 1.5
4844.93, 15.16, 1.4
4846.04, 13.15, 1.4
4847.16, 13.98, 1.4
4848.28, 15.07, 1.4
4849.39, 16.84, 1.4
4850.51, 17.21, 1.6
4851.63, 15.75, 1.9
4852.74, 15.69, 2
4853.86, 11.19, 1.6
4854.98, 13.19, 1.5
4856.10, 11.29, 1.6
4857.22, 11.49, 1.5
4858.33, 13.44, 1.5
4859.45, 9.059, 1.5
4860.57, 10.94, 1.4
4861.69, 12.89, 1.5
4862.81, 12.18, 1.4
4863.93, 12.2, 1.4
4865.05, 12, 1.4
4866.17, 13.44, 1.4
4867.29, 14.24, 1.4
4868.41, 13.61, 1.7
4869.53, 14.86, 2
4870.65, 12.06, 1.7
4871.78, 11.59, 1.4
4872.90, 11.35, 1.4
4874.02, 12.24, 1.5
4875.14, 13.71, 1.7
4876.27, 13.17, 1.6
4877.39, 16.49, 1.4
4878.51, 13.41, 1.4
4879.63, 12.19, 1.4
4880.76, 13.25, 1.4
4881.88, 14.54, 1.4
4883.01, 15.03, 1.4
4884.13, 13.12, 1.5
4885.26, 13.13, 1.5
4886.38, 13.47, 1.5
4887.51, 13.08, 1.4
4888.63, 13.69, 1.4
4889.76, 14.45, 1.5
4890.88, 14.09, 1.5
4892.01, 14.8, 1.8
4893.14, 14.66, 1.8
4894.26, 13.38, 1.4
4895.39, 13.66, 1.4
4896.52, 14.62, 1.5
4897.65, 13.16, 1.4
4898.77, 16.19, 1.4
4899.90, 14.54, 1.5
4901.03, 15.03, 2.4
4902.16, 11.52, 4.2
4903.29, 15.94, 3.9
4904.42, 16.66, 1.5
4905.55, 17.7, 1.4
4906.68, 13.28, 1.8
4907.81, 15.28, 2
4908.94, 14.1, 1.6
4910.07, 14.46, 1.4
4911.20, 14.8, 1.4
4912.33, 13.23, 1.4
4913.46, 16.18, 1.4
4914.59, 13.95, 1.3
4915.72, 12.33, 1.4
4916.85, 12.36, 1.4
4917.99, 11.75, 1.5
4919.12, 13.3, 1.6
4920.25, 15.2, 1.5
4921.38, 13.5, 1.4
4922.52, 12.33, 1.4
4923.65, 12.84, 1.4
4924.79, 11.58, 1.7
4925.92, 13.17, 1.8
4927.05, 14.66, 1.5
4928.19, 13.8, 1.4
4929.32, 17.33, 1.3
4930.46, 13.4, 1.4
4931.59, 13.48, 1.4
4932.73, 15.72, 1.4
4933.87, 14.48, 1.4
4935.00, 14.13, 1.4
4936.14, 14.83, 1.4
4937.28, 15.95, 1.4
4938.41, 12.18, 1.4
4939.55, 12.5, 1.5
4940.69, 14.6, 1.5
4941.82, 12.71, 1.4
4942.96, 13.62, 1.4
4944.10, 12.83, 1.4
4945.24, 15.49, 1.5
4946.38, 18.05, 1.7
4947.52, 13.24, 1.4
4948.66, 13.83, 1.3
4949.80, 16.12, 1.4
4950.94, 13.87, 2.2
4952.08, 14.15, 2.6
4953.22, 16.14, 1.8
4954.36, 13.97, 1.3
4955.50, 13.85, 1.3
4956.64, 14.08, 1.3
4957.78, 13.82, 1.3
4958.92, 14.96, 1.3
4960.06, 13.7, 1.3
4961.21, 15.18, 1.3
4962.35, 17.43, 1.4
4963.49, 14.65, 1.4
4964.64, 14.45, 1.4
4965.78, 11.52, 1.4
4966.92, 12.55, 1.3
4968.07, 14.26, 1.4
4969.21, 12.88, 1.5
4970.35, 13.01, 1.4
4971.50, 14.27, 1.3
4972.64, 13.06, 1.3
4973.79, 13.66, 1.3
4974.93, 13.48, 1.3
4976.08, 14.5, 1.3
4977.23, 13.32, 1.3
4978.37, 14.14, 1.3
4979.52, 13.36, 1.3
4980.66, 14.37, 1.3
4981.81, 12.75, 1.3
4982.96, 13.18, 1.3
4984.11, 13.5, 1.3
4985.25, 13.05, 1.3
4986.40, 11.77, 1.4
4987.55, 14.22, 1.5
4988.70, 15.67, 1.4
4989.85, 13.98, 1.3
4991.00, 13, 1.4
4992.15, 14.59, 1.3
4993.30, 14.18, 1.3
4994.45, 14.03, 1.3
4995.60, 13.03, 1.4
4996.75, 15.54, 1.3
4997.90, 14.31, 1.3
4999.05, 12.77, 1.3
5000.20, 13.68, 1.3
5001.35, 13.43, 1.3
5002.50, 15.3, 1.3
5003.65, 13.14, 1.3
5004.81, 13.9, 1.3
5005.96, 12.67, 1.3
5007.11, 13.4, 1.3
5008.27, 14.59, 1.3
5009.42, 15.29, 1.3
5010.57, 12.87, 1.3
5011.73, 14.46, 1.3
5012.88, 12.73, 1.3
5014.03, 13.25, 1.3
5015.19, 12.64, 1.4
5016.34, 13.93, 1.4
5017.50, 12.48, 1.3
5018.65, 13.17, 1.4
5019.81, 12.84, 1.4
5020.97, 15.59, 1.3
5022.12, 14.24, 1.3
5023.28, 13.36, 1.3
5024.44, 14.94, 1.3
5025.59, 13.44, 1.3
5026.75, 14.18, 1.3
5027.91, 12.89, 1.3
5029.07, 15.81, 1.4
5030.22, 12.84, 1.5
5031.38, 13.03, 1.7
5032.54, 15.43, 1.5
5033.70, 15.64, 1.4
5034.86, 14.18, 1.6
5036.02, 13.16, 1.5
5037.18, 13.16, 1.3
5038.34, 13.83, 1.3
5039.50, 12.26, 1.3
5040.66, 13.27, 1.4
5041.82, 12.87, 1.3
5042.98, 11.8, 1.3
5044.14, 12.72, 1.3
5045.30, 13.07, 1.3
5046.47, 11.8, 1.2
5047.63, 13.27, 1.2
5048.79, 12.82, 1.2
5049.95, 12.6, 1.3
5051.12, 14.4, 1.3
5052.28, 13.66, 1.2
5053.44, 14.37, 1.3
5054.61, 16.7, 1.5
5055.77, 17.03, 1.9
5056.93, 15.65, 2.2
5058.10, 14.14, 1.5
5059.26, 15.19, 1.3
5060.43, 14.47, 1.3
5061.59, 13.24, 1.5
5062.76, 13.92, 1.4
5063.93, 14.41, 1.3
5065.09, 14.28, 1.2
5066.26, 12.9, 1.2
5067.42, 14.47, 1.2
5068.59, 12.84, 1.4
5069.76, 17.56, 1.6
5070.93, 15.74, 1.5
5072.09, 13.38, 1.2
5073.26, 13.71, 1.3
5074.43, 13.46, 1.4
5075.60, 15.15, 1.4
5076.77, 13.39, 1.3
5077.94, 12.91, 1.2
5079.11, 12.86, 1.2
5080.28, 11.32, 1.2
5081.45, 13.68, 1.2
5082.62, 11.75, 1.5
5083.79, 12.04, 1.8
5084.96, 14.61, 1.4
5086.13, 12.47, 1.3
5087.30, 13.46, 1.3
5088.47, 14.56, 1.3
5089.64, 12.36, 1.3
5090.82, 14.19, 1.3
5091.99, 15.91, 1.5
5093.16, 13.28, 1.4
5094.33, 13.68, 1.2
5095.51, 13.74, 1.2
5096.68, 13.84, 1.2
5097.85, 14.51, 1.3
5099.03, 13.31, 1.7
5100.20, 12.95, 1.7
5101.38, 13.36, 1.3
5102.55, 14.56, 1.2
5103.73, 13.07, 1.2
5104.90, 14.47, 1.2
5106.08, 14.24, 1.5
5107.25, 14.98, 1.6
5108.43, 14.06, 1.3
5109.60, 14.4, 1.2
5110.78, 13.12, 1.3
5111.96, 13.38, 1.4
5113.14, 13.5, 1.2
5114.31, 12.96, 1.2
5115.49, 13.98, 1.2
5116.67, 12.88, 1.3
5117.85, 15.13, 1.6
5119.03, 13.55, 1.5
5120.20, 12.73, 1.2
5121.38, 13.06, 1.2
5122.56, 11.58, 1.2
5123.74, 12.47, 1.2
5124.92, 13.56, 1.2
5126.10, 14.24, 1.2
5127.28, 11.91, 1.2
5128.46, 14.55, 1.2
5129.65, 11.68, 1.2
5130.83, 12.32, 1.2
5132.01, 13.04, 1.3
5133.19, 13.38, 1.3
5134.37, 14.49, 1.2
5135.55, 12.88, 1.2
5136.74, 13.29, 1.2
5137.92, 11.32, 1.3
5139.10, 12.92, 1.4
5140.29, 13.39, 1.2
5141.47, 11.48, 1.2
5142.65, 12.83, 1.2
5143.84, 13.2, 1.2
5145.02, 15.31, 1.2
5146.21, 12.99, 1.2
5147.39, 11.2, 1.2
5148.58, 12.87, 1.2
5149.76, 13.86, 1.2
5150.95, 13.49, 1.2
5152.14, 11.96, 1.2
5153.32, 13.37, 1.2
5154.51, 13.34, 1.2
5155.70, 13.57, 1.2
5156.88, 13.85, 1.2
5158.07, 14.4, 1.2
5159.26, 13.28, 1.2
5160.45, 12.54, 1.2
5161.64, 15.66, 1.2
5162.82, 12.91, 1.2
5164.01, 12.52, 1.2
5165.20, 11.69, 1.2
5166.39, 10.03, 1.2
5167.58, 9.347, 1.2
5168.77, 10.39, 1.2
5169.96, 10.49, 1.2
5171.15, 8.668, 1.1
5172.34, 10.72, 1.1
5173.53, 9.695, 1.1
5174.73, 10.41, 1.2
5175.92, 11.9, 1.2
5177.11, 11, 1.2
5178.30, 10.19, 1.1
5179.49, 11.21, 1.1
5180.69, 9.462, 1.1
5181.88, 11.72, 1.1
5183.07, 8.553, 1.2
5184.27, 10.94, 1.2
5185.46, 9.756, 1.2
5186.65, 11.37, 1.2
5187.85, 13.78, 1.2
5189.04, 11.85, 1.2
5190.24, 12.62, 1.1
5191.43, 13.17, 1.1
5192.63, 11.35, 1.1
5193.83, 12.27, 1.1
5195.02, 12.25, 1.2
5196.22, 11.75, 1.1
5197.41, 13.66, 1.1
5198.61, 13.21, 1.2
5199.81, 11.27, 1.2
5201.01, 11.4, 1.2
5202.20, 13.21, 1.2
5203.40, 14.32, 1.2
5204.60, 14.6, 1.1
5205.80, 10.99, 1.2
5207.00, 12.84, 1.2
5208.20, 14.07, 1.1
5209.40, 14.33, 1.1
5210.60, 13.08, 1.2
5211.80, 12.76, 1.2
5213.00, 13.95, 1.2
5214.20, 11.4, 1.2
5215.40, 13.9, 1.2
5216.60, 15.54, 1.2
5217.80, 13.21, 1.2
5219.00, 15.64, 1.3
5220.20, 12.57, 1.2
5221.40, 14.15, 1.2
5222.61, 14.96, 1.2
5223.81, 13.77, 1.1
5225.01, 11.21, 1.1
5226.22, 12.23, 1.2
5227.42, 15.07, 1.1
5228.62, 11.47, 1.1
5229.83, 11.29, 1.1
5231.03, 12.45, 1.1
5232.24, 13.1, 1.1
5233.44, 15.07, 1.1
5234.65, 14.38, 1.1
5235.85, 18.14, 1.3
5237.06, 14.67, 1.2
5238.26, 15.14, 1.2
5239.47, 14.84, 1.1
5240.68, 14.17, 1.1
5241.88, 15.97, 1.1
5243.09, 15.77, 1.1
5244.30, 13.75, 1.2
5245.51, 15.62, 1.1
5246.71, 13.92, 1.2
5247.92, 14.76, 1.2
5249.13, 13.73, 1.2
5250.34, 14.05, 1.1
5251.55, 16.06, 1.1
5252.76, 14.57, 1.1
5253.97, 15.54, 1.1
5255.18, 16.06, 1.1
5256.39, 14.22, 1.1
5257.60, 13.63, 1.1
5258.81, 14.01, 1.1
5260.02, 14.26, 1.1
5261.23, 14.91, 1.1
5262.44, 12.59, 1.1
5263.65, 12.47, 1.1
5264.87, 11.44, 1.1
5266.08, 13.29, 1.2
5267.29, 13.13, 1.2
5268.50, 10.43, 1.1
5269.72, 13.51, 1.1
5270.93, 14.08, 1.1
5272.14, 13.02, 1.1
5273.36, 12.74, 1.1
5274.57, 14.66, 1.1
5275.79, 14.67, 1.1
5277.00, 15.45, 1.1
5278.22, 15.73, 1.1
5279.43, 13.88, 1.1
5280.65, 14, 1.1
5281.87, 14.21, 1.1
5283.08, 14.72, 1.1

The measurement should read 1.16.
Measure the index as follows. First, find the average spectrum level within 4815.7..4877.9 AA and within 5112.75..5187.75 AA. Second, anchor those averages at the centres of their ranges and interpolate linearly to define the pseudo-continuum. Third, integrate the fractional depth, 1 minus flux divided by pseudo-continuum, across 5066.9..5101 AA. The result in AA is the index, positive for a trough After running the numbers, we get -2.7 AA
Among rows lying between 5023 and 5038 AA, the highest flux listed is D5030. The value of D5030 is 15.81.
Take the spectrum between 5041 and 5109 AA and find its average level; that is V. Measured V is 13.8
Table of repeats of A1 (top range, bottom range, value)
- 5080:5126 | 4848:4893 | 1.11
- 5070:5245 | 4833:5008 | 1.03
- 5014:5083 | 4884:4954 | 1.03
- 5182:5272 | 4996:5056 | 1.06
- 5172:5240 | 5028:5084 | 0.98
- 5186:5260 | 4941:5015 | 1.08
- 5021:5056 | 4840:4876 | 1.11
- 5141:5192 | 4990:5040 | 0.92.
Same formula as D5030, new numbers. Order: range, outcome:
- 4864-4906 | 17.7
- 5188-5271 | 18.14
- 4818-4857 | 17.47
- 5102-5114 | 14.98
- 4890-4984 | 18.05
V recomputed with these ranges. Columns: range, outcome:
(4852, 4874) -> 12.5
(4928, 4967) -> 14.4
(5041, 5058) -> 13.8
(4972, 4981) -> 13.7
